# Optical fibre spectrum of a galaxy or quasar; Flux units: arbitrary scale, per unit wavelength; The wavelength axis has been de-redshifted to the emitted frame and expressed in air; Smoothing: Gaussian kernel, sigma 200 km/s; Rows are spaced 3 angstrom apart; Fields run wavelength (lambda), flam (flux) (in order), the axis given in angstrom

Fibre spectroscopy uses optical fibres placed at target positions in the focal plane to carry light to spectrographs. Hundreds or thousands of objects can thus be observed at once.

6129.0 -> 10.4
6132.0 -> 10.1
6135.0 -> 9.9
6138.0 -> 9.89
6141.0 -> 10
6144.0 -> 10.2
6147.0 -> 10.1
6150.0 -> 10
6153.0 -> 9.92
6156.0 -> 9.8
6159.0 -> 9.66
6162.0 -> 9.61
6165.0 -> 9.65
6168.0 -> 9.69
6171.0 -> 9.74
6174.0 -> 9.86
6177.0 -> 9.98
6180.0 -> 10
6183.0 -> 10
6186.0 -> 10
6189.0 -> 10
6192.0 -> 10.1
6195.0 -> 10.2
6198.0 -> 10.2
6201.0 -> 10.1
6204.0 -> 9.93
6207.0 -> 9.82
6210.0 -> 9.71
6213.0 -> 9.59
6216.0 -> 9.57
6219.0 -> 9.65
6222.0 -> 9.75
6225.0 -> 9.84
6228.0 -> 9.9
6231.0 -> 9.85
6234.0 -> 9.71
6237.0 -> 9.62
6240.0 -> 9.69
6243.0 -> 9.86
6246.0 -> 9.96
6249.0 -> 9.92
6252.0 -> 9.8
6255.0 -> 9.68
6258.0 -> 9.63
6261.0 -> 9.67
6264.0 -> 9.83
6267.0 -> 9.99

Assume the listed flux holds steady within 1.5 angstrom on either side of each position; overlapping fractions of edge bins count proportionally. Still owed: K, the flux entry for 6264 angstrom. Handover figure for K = 9.83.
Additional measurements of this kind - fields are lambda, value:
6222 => 9.75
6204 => 9.93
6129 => 10.4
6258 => 9.63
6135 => 9.9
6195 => 10.2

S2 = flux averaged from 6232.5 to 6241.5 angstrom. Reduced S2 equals 9.67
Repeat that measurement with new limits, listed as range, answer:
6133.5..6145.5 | 10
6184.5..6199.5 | 10.1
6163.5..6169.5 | 9.67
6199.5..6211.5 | 9.89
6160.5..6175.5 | 9.71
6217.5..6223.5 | 9.7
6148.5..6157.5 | 9.91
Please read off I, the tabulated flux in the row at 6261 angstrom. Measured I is 9.67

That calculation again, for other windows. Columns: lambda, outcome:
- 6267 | 9.99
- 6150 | 10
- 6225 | 9.84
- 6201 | 10.1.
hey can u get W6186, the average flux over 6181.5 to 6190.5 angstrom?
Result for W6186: 10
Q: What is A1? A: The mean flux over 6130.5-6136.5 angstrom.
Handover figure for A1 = 10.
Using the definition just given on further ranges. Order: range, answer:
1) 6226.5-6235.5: 9.82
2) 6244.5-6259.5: 9.8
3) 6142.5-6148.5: 10.1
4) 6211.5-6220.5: 9.6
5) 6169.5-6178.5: 9.86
